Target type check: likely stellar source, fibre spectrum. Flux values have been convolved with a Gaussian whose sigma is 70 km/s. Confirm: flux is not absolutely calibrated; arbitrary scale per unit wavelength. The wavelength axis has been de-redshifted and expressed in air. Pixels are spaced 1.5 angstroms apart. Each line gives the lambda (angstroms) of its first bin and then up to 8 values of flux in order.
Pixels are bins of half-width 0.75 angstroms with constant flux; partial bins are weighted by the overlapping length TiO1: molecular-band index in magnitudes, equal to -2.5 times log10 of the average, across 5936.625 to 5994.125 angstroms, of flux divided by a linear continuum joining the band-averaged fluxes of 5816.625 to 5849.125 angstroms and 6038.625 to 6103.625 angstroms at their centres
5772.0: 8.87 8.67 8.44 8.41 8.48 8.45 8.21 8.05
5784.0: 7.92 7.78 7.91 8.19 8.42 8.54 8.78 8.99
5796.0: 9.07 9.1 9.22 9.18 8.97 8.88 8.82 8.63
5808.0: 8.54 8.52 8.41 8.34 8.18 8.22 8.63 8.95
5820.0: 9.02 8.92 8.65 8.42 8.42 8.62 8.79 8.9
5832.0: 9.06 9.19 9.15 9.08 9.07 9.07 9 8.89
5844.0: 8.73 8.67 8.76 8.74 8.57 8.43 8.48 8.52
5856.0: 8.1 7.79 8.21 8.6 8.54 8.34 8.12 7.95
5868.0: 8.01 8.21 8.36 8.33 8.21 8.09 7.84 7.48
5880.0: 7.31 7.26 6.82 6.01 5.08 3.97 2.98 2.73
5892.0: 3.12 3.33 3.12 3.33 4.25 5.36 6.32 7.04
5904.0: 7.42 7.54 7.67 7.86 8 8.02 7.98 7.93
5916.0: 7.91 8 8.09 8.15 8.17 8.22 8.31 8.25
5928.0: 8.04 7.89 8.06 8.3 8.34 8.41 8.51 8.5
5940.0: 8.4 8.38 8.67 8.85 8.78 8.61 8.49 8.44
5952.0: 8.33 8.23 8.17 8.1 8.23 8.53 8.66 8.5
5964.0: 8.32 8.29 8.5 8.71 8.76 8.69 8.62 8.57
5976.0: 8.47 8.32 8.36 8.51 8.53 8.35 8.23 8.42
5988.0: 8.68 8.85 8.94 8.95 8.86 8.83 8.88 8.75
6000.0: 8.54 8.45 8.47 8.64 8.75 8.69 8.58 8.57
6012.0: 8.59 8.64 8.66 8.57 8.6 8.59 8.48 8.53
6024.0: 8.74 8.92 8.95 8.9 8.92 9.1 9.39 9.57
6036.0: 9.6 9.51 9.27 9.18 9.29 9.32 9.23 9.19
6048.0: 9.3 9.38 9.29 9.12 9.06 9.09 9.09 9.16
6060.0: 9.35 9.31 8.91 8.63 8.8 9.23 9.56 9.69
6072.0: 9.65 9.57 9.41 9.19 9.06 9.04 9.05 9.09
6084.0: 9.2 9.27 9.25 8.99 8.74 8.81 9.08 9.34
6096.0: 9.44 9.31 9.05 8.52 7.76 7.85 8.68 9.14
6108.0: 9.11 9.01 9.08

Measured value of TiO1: 0.06 mag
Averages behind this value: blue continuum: 8.85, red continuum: 9.13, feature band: 8.52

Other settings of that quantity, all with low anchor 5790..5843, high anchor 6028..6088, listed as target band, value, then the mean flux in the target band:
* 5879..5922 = 0.398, 6.21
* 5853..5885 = 0.123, 7.94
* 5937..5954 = 0.063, 8.52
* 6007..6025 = 0.067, 8.61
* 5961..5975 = 0.063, 8.56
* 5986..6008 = 0.049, 8.72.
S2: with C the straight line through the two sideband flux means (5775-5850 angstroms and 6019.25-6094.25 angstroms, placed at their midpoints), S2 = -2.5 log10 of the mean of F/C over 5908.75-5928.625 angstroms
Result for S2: 0.10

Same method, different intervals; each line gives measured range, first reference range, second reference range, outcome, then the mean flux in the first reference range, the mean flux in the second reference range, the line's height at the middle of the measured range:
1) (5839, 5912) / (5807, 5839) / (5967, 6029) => 0.21 mag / 8.72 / 8.63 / 8.69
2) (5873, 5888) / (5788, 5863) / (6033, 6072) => 0.27 mag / 8.7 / 9.26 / 8.83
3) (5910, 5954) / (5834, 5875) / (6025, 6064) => 0.07 mag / 8.52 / 9.21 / 8.8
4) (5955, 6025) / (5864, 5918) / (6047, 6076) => -0.06 mag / 6.58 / 9.24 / 8.13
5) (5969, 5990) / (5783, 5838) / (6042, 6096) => 0.06 mag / 8.68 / 9.19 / 9.01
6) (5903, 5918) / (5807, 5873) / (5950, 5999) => 0.10 mag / 8.58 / 8.53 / 8.56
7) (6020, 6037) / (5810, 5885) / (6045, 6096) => 0.00 mag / 8.4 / 9.18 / 9.04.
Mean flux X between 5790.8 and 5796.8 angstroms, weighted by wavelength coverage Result 8.85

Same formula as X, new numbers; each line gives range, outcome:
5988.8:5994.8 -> 8.9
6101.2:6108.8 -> 8.51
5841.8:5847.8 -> 8.76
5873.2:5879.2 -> 7.91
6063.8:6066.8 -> 8.73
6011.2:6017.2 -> 8.62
